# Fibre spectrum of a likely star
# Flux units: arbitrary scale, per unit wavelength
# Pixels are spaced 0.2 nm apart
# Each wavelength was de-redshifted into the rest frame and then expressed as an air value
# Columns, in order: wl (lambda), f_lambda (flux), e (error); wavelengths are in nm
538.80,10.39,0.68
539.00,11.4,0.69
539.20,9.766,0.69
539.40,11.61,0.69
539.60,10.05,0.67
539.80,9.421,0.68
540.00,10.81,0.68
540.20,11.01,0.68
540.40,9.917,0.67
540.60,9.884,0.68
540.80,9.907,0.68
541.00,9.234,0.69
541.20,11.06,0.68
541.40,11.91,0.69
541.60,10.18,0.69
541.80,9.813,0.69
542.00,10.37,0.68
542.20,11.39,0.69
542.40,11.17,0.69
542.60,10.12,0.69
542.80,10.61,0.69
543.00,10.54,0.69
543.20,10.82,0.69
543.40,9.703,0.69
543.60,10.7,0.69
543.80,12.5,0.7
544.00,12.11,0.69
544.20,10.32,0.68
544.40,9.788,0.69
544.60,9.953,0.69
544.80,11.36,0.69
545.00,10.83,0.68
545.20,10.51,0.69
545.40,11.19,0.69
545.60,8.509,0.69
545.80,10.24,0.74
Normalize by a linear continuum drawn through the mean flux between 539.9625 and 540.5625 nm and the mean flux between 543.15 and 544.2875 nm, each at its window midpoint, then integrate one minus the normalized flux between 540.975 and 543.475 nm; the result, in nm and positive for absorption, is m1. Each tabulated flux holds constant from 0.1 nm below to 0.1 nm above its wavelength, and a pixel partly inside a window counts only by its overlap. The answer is 0.05 nm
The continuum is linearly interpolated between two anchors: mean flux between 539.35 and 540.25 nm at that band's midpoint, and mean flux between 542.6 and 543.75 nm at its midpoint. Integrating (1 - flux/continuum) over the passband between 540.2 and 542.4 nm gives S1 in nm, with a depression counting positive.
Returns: 0.017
